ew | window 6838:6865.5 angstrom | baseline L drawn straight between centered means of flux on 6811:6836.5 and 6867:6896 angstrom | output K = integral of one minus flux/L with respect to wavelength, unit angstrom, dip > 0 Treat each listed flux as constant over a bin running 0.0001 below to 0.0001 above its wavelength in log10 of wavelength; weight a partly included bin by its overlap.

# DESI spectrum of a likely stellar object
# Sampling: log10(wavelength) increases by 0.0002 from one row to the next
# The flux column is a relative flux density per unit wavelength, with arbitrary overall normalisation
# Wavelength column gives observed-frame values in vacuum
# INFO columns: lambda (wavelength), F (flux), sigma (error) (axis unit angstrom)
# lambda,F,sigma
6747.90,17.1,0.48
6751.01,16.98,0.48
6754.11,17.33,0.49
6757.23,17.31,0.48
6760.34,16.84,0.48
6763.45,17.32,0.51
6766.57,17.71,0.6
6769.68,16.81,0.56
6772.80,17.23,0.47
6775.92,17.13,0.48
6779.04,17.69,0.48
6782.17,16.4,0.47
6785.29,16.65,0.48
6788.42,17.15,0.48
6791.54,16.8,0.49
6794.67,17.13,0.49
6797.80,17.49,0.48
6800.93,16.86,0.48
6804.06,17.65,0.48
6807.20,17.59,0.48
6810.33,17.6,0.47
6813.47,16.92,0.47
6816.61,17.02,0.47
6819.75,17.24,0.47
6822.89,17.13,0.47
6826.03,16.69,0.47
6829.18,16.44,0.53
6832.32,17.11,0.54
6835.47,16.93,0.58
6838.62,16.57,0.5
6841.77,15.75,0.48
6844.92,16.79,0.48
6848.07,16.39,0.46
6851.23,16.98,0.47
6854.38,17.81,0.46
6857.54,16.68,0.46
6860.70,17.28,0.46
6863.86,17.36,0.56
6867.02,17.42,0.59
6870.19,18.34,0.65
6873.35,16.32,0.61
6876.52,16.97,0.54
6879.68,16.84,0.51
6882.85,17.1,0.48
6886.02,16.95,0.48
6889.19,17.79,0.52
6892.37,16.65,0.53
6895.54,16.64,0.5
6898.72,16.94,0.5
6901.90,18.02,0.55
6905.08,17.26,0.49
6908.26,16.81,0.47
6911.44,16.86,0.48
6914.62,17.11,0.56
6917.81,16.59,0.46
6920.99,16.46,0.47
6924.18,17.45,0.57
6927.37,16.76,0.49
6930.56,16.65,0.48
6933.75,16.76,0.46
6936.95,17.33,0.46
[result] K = 0.3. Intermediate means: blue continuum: 17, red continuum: 17.1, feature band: 16.9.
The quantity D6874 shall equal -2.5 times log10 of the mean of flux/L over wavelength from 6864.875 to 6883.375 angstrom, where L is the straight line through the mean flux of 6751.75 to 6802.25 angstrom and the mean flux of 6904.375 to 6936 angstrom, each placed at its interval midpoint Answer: -0.01 mag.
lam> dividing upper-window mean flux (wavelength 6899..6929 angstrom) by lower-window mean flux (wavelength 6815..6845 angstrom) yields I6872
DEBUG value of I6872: 1.0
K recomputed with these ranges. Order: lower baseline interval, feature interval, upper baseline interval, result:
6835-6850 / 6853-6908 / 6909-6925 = -1.71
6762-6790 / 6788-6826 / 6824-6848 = -0.77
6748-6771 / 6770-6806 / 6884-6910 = 0.16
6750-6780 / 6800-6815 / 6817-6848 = -0.38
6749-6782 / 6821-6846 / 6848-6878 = 0.74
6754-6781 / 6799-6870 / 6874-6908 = 0.48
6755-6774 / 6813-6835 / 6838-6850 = -0.47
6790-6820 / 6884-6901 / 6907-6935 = -0.11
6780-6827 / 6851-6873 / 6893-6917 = -0.39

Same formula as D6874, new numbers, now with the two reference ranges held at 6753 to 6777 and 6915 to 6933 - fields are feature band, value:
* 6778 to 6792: 0.015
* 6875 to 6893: -0.011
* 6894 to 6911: -0.016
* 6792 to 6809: -0.012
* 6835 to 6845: 0.039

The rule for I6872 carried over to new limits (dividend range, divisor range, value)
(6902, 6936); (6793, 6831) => 0.99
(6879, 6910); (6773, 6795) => 1.01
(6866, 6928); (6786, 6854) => 1.01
